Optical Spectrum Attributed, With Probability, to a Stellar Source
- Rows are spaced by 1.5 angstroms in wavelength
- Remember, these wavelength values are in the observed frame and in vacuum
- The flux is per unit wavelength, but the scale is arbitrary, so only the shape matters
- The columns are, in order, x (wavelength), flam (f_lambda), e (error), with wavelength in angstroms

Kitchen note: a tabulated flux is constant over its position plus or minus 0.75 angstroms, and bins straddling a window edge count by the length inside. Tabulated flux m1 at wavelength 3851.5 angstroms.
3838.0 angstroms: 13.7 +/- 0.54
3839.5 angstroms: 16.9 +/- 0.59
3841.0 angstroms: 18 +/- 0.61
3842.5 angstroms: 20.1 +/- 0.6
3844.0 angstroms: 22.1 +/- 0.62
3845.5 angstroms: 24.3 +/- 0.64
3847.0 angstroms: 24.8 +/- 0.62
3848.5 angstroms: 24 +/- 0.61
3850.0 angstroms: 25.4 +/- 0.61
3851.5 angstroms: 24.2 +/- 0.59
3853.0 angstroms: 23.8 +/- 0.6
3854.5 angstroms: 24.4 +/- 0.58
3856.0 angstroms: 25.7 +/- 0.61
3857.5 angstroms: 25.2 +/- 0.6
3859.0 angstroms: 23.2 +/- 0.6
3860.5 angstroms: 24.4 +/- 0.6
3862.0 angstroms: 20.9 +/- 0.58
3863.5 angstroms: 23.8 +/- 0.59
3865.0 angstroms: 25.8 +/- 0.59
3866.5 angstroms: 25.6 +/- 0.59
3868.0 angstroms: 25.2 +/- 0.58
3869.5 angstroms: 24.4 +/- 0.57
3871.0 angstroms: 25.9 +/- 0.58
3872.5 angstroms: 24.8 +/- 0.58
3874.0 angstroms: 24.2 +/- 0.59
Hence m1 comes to 24.2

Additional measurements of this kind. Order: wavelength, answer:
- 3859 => 23.2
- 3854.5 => 24.4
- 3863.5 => 23.8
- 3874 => 24.2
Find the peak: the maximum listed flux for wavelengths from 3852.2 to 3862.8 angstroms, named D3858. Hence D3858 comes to 25.7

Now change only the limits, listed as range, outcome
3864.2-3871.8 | 25.9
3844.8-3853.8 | 25.4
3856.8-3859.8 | 25.2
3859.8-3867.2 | 25.8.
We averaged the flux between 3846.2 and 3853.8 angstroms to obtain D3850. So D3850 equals 24.4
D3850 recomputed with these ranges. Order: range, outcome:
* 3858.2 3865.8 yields 23.6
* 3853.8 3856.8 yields 25.1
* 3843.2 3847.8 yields 23.7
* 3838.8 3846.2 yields 20.3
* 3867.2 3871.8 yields 25.2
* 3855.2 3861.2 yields 24.6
